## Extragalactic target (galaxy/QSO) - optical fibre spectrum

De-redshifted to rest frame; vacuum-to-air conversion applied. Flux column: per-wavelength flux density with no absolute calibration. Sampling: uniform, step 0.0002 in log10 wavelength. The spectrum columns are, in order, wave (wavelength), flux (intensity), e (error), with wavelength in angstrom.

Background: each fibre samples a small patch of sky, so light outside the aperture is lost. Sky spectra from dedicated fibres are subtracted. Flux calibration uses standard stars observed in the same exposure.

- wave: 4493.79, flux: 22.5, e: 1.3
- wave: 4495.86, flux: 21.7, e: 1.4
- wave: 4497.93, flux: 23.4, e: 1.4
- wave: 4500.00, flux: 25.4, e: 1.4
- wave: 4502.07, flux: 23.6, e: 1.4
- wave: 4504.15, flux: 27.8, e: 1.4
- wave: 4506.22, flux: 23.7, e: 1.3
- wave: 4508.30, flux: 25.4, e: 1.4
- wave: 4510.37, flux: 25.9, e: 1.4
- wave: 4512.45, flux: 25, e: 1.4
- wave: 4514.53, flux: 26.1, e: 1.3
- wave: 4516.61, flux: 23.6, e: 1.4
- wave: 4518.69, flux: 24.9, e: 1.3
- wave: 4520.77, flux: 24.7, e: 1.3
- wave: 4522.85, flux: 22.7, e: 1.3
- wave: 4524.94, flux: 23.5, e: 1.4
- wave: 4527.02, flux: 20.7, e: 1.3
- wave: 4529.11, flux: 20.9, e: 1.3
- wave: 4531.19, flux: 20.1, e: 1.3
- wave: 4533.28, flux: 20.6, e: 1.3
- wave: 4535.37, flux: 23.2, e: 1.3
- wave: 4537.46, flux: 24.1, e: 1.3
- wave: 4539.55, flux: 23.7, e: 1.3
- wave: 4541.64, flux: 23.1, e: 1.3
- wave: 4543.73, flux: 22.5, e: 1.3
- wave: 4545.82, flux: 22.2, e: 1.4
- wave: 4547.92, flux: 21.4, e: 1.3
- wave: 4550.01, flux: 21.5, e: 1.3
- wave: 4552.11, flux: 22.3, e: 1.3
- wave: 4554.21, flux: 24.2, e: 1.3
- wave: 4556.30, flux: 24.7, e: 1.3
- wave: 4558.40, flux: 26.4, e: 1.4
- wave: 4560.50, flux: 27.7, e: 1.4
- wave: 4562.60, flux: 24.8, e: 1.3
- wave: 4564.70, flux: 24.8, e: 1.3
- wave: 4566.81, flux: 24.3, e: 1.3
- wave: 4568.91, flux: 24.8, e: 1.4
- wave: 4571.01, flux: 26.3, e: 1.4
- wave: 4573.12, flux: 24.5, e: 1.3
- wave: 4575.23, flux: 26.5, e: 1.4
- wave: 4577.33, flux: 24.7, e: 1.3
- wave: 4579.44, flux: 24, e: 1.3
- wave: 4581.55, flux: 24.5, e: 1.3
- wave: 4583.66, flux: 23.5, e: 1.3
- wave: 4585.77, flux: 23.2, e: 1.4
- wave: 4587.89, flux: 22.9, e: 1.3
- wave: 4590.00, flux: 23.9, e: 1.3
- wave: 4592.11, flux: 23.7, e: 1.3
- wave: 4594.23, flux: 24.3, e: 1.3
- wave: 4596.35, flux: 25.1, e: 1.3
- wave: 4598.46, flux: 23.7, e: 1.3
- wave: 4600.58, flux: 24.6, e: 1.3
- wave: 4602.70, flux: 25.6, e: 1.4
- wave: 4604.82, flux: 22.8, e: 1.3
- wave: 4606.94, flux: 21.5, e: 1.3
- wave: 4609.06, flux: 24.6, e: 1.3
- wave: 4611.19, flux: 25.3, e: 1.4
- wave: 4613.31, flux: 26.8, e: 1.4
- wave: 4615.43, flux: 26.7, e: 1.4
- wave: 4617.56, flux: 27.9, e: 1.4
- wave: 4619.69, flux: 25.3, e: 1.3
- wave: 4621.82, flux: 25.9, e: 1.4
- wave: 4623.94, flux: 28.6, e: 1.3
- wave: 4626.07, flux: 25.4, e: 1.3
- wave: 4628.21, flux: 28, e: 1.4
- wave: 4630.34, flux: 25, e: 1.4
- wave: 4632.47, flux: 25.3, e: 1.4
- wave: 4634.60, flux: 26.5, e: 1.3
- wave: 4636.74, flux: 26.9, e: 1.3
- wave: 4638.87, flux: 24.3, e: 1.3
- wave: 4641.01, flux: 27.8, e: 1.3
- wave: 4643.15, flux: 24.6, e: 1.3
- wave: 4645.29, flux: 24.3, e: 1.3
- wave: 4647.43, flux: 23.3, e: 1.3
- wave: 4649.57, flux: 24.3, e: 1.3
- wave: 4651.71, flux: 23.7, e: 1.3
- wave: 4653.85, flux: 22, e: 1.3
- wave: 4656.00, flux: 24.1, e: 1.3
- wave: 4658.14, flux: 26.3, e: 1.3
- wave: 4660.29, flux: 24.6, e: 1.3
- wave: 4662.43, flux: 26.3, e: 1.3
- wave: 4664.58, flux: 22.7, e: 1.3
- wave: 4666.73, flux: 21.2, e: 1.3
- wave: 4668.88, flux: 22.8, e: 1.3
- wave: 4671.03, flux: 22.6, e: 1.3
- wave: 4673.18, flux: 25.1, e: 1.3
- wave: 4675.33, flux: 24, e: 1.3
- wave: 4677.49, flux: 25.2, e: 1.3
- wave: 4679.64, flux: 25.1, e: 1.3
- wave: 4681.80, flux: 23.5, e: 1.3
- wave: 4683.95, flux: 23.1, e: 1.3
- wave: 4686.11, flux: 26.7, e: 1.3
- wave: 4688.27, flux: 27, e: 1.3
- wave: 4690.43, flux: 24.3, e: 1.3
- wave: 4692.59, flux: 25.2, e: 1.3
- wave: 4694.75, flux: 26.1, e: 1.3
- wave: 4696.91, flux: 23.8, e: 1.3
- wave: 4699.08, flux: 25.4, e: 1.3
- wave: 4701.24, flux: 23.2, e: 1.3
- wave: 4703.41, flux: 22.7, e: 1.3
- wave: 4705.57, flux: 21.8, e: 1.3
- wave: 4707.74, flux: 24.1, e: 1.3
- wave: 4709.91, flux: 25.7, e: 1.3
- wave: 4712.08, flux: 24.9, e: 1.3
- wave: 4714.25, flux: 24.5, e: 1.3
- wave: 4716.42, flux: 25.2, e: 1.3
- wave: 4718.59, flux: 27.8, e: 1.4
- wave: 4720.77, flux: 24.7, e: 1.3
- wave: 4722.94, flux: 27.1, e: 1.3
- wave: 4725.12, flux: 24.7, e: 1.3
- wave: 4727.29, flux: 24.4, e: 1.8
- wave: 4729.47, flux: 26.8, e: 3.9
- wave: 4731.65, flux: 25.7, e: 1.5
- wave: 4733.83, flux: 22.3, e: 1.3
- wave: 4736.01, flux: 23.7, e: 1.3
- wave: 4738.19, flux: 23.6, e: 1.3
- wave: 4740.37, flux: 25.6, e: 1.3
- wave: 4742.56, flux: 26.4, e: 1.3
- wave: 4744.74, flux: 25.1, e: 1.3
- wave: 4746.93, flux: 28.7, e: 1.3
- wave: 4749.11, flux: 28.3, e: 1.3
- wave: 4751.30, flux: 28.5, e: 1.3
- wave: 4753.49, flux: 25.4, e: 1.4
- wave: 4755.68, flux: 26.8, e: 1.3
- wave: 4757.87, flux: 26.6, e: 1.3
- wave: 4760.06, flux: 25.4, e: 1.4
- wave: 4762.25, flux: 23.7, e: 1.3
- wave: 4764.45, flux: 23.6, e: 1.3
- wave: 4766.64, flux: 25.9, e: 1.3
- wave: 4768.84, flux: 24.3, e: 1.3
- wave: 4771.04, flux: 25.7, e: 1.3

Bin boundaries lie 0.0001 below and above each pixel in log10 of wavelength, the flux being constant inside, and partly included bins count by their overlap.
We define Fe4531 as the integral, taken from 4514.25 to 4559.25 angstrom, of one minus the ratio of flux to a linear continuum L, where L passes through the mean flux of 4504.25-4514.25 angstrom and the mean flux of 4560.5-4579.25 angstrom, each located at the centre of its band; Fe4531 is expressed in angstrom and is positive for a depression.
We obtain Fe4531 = 4.1 angstrom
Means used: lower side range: 25.4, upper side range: 25.2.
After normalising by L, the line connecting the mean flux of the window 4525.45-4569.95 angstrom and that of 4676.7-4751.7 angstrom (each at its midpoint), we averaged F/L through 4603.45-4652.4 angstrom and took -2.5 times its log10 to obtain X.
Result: -0.06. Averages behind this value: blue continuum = 23.2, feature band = 25.4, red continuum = 25.1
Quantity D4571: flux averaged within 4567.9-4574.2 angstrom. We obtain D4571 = 25.2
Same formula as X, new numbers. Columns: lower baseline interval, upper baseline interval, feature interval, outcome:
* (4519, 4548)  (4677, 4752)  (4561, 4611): -0.05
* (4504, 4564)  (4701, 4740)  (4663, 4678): 0.05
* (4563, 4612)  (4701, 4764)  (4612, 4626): -0.09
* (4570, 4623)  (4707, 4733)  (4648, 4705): 0.04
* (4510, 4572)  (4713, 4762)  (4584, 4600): 0.02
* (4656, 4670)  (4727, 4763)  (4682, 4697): -0.03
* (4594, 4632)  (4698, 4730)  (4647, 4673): 0.06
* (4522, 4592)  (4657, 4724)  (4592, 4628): -0.06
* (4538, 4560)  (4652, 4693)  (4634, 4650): -0.05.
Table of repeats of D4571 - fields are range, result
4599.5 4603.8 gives 25.1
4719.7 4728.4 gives 25.2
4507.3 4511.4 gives 25.7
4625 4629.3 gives 26.6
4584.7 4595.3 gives 23.6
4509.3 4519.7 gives 25.1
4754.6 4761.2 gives 26.3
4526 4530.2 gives 20.8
